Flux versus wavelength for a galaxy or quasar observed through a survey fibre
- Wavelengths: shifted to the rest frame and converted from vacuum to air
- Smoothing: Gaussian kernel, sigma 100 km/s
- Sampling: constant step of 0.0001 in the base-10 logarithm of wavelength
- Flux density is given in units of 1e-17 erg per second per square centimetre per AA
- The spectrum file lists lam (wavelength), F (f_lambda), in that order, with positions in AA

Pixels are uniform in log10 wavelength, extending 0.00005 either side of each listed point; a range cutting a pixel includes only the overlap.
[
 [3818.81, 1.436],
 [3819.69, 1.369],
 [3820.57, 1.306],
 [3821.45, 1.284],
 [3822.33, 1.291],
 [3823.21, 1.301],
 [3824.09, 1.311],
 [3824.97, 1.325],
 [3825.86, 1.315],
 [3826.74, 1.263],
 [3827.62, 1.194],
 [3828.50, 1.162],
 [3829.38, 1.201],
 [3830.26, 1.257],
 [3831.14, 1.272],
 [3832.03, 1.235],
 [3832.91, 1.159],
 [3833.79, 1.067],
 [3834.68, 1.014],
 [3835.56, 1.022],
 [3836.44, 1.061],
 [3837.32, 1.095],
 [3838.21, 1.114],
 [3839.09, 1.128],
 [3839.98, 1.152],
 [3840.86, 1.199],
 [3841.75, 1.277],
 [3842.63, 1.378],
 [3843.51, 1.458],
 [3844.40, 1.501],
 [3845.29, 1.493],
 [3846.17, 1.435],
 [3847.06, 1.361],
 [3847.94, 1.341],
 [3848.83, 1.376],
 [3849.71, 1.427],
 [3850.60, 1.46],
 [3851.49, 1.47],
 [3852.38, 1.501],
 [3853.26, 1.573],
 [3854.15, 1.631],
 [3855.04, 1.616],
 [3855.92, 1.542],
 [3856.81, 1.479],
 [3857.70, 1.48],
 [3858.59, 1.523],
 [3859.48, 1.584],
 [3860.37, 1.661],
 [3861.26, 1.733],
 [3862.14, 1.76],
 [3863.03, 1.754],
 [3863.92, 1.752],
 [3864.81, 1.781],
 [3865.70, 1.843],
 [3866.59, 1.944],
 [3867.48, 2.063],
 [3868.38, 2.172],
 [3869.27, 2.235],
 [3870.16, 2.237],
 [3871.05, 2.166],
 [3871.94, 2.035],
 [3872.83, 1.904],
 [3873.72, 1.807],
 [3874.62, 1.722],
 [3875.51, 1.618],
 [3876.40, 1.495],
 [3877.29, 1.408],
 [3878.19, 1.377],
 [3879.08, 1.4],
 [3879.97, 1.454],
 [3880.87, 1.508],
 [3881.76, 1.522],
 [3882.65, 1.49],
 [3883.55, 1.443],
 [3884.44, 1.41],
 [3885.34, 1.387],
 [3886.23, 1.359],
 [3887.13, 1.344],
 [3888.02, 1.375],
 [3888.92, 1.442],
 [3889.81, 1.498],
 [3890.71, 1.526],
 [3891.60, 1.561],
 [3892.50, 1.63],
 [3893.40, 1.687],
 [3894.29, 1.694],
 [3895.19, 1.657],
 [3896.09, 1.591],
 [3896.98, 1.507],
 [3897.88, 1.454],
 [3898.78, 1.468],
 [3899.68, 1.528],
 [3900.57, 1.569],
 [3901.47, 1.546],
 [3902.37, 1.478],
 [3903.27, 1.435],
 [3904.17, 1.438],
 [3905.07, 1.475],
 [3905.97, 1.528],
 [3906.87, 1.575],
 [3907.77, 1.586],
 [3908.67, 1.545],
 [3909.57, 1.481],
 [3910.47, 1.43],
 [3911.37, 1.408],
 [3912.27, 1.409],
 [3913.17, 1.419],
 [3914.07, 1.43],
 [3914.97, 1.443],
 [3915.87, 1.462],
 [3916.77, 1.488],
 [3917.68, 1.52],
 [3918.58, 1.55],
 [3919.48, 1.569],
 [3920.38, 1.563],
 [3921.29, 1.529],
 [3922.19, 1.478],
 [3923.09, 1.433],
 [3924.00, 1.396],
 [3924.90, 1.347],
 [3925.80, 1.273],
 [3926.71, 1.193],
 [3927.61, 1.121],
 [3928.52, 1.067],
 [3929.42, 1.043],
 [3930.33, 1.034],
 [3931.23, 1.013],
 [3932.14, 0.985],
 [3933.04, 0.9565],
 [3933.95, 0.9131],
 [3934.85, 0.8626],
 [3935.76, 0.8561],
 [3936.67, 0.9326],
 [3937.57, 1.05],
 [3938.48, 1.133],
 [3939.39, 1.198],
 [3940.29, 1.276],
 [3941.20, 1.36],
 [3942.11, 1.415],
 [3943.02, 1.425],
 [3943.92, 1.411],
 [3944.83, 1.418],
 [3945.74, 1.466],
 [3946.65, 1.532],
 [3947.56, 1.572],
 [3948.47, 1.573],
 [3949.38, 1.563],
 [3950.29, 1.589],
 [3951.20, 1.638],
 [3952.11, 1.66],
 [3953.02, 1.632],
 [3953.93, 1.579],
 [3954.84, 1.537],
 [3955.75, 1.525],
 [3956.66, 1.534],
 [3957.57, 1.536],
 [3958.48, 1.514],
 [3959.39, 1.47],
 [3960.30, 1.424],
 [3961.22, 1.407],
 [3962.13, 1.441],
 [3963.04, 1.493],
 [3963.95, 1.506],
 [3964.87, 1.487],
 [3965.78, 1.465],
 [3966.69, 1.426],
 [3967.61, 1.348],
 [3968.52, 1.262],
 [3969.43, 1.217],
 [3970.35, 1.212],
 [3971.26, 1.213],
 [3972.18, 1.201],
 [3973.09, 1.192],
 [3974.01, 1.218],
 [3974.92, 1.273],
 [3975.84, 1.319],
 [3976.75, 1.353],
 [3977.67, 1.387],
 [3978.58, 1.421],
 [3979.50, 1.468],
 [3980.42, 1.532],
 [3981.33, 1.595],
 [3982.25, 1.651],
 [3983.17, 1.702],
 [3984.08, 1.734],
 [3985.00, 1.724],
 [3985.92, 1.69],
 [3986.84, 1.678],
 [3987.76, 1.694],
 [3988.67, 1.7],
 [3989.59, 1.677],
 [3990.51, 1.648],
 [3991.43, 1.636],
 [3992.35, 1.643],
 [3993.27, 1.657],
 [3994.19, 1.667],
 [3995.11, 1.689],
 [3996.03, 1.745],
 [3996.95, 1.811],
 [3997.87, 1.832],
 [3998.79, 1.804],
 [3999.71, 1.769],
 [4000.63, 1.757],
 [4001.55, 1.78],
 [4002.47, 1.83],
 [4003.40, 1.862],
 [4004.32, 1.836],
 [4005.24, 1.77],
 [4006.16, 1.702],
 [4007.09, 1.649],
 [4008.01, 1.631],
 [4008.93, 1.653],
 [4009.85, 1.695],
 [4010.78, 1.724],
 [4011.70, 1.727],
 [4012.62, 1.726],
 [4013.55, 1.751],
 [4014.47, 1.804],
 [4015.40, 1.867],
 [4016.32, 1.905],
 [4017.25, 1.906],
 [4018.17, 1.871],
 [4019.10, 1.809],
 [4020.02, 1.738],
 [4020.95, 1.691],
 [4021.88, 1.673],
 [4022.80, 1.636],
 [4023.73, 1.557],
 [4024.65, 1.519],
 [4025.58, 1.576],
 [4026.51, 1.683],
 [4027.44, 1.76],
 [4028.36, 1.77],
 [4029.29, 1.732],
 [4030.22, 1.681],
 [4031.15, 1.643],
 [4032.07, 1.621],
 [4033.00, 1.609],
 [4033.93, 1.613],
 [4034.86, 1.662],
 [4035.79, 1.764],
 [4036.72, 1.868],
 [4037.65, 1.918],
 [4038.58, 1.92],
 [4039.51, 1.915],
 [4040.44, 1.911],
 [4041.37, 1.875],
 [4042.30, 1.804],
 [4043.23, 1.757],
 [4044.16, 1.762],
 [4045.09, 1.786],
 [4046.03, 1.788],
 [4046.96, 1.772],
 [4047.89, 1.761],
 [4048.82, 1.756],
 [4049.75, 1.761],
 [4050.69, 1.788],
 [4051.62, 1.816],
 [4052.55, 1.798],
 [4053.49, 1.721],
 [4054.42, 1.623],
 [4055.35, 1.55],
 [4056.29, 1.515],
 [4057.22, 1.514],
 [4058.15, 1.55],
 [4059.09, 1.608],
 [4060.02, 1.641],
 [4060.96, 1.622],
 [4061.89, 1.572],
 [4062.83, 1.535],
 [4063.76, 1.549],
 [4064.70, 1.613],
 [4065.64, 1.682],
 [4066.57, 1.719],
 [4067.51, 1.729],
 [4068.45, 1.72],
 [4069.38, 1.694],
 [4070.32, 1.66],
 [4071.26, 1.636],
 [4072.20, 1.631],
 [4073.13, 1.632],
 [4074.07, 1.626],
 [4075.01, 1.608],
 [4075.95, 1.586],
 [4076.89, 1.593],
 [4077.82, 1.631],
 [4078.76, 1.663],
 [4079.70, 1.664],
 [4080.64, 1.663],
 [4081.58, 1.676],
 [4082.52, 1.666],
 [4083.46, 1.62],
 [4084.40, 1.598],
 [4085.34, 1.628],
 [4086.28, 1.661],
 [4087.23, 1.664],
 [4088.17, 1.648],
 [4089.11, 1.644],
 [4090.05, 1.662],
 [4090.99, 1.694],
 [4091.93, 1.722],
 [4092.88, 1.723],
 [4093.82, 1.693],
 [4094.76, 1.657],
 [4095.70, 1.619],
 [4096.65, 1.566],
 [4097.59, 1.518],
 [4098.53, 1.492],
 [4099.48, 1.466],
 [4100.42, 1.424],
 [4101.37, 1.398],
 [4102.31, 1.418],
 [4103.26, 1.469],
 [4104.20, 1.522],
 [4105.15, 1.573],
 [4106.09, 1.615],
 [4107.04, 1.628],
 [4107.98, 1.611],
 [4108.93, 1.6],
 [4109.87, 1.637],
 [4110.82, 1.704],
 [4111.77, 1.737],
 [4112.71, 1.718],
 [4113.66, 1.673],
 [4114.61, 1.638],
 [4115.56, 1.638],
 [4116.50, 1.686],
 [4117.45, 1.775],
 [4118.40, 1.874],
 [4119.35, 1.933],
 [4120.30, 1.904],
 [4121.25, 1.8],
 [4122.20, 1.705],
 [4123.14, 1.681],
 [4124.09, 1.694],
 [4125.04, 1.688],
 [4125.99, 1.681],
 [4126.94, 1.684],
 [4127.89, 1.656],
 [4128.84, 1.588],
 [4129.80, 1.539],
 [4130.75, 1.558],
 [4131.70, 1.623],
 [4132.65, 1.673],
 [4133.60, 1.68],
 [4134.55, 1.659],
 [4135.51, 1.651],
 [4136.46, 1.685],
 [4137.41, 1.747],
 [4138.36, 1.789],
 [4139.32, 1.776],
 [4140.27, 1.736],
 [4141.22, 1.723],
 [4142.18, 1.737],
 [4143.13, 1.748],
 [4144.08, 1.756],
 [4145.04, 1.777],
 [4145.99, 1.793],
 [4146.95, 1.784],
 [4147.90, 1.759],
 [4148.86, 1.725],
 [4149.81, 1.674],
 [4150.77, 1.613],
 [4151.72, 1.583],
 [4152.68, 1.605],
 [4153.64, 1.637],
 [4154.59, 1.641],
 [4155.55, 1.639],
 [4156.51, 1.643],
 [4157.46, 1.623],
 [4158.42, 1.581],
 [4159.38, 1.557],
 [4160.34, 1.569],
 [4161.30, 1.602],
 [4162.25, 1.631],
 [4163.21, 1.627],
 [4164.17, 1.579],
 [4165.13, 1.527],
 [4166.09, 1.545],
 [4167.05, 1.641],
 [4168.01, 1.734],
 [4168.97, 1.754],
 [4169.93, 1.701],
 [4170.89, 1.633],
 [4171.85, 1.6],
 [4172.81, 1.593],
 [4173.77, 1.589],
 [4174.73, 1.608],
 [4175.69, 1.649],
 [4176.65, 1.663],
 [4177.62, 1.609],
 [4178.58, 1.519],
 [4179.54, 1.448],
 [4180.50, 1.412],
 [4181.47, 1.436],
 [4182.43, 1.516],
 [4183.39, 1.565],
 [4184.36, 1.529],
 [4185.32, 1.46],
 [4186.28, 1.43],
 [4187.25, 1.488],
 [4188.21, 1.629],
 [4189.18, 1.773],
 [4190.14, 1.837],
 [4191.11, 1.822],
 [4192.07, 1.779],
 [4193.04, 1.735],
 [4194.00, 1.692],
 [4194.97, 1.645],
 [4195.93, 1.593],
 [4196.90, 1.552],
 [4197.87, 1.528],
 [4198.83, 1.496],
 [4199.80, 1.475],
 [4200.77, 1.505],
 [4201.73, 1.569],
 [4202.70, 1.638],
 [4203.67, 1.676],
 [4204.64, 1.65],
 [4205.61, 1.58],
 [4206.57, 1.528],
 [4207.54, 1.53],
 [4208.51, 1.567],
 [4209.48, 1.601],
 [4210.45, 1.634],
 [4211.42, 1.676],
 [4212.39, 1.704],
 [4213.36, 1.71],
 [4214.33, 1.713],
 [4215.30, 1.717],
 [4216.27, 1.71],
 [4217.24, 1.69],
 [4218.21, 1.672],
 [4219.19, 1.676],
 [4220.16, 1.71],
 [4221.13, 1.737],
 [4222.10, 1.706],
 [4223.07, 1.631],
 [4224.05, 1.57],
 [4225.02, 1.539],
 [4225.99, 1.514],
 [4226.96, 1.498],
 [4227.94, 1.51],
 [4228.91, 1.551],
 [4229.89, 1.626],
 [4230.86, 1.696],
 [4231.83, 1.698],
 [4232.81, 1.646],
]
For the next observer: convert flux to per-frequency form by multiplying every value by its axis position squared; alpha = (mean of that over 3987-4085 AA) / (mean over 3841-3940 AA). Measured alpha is 1.2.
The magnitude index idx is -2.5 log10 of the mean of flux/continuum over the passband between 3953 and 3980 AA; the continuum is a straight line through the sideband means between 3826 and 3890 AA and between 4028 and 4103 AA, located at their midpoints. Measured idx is 0.14 mag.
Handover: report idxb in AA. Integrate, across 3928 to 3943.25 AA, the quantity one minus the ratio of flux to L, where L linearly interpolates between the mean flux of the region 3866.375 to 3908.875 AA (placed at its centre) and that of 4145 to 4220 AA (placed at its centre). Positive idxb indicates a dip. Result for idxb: 5.0 AA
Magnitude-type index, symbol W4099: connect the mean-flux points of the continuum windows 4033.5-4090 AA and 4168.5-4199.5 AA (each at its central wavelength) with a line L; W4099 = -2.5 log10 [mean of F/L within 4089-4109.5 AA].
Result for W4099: 0.06 mag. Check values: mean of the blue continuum 1.69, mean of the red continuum 1.6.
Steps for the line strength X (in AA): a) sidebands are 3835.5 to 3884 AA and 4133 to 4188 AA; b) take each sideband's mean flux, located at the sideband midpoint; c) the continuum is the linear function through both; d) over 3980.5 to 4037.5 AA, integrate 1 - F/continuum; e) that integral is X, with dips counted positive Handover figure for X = -4.23 AA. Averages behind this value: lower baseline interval 1.57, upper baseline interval 1.63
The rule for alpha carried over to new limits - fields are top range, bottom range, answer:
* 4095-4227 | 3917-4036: 1.18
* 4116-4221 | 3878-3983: 1.32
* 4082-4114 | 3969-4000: 1.10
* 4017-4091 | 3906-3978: 1.31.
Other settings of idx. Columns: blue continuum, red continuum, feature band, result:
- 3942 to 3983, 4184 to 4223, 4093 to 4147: -0.06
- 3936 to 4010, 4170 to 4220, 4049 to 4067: -0.06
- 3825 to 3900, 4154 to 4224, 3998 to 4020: -0.15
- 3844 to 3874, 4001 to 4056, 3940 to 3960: 0.14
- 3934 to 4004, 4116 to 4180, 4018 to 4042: -0.12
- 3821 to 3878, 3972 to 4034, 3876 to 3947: 0.13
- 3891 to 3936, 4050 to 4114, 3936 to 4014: -0.04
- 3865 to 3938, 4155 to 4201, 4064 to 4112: -0.04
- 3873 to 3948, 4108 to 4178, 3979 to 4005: -0.14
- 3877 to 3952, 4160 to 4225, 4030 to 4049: -0.18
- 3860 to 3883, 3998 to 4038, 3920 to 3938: 0.46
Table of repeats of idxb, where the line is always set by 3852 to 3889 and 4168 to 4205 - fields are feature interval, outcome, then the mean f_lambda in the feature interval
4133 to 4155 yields -1.3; 1.71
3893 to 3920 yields 2.3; 1.51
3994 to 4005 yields -1.0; 1.78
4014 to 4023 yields -0.9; 1.79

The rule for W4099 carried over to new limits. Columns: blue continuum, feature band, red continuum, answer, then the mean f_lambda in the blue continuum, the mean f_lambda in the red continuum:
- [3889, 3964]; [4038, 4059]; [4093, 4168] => -0.12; 1.41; 1.65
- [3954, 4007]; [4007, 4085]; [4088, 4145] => -0.06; 1.56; 1.66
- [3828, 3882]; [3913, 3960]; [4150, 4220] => 0.14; 1.52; 1.61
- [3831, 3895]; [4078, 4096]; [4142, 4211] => -0.05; 1.52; 1.62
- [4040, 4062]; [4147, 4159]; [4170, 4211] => -0.02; 1.71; 1.59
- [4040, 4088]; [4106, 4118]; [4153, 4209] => -0.02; 1.67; 1.6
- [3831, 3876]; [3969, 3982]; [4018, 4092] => 0.22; 1.54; 1.69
